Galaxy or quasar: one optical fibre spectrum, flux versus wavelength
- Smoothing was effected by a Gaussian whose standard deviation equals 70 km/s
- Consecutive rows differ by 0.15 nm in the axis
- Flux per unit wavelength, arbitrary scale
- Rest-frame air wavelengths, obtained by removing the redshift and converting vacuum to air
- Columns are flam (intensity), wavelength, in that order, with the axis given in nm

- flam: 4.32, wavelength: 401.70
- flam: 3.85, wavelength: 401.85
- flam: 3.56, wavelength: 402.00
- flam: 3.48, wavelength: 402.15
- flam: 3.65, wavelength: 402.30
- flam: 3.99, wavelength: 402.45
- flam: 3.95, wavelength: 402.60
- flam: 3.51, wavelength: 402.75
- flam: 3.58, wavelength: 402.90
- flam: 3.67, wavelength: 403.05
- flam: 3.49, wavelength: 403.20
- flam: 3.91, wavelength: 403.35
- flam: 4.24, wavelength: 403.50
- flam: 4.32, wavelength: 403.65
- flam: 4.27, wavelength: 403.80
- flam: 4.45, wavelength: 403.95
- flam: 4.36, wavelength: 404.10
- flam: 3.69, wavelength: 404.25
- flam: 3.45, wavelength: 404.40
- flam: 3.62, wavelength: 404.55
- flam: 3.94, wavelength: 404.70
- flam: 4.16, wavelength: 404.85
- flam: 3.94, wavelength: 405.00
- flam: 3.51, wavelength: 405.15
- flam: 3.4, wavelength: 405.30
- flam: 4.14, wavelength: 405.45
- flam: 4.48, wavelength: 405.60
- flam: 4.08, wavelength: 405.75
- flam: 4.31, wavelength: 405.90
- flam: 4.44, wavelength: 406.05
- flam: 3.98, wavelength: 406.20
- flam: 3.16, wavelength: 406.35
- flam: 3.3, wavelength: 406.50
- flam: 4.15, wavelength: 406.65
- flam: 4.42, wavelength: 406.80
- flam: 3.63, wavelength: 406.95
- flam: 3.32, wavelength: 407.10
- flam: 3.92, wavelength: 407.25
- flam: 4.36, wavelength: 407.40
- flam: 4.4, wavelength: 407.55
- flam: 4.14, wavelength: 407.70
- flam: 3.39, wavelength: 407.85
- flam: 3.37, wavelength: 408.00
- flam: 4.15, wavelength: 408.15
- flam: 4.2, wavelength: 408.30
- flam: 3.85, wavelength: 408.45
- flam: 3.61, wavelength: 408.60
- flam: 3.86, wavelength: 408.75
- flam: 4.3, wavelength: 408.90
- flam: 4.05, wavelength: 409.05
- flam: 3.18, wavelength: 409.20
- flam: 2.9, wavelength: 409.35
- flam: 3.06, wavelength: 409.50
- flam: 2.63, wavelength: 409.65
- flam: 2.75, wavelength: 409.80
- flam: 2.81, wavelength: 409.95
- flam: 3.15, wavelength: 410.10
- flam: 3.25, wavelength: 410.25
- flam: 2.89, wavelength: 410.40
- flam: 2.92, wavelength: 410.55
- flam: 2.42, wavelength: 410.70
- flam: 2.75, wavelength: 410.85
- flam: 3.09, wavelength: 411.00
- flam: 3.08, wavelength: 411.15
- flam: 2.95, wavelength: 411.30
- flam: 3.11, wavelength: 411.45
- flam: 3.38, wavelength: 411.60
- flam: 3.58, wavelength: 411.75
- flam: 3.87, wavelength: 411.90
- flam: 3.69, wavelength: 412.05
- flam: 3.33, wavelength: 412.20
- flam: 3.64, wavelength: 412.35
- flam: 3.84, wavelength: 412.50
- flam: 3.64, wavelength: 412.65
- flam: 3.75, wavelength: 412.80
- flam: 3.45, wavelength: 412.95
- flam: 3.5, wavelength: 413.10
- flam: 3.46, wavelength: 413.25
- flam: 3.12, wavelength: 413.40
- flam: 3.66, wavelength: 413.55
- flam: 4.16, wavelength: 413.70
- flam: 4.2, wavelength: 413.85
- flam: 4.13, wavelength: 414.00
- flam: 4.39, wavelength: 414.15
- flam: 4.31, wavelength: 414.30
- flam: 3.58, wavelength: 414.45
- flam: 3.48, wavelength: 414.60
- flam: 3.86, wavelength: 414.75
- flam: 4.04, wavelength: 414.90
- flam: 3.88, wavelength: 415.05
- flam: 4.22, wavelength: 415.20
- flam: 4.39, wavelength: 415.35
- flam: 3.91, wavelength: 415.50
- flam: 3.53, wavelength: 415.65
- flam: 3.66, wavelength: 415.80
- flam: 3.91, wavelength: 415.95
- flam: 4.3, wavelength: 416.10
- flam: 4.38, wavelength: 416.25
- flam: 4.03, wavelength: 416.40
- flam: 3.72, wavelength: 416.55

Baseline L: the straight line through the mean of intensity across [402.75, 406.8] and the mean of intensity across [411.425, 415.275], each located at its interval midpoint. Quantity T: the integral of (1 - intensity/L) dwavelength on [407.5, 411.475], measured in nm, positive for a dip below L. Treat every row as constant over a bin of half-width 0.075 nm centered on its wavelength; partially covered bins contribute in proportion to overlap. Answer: 0.51 nm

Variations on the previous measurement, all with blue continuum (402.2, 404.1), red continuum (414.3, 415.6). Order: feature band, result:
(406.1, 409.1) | 0.04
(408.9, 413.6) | 0.79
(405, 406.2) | -0.03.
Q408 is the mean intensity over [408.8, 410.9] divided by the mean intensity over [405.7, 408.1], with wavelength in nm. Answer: 0.8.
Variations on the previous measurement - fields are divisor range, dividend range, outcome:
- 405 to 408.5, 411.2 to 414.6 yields 0.93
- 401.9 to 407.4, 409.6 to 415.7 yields 0.90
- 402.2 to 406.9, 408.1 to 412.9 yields 0.86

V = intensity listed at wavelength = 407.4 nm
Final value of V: 4.36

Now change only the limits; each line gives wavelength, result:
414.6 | 3.48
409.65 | 2.63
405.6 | 4.48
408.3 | 4.2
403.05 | 3.67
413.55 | 3.66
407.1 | 3.32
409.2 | 3.18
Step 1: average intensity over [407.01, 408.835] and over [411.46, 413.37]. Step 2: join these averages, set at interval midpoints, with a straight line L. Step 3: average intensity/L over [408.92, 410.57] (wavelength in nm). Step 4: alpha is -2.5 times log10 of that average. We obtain 0.21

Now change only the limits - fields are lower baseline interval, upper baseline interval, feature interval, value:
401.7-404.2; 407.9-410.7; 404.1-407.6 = -0.074 mag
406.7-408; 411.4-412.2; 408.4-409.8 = 0.096 mag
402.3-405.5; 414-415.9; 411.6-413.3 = 0.093 mag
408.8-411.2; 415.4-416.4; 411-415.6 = -0.038 mag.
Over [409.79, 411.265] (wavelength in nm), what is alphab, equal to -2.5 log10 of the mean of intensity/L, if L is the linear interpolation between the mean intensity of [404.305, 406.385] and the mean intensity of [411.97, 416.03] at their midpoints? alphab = 0.30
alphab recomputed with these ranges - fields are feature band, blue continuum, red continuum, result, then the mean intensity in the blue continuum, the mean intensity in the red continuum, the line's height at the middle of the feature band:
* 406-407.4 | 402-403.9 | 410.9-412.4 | -0.059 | 3.84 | 3.36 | 3.63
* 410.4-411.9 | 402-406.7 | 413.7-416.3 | 0.279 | 3.88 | 4.01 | 3.97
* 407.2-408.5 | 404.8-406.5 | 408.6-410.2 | -0.123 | 3.93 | 3.28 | 3.55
